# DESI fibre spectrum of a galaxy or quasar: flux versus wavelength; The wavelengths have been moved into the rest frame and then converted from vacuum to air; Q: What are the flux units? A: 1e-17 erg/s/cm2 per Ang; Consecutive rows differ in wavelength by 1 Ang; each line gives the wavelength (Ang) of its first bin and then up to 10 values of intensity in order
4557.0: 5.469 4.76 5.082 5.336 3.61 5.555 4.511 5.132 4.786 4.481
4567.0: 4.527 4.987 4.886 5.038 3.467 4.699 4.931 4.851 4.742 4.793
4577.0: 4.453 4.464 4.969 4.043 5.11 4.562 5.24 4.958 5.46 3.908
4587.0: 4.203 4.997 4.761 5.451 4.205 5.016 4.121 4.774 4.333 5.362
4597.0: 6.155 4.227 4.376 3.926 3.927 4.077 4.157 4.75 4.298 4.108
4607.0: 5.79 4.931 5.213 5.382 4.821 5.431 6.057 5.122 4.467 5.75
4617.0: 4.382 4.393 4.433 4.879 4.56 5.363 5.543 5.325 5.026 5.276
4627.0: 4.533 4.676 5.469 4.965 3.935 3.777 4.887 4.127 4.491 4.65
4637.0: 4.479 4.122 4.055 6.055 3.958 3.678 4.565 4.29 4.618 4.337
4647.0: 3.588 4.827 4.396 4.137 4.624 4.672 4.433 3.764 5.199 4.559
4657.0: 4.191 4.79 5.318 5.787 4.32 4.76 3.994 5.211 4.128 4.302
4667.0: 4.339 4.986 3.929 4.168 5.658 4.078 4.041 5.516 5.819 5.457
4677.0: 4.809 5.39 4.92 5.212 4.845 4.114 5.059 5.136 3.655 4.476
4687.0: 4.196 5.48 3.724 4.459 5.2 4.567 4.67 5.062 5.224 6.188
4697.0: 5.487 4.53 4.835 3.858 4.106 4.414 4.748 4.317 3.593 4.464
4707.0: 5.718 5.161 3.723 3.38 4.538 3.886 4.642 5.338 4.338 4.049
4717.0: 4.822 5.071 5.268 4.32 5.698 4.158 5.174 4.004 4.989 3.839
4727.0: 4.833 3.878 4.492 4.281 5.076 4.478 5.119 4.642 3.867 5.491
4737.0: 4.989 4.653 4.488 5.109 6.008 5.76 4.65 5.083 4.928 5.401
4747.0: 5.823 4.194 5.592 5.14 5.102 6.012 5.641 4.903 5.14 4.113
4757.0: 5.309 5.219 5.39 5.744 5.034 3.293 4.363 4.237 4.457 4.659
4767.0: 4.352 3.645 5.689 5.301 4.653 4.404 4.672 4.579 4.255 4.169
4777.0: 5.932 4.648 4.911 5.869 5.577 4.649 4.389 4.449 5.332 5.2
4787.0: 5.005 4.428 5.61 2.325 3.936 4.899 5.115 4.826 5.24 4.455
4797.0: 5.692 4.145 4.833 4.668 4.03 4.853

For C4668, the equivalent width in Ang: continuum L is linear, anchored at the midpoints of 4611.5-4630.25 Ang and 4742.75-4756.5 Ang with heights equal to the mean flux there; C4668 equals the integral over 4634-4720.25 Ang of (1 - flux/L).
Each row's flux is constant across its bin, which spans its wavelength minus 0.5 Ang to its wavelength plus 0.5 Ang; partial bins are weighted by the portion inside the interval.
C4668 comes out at 7.81 Ang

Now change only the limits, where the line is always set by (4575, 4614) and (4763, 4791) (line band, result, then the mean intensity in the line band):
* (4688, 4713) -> 0.7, 4.6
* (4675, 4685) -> -0.5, 4.97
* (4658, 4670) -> 0.3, 4.63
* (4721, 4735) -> 0.5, 4.55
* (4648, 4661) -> 0.3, 4.65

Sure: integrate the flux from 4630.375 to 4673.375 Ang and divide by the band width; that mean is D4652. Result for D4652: 4.47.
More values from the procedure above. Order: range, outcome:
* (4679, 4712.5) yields 4.61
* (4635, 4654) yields 4.4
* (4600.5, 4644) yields 4.74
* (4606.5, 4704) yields 4.73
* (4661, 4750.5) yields 4.73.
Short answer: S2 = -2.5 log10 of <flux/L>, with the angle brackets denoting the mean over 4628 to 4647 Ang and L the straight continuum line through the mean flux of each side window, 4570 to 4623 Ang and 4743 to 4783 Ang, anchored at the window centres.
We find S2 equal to 0.08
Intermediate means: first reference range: 4.76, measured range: 4.45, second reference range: 4.92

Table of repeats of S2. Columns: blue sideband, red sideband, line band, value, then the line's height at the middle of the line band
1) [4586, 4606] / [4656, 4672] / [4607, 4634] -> -0.08 mag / 4.59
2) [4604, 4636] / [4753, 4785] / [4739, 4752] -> -0.09 mag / 4.81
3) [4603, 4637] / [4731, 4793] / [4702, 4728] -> 0.07 mag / 4.87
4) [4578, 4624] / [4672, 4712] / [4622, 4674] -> 0.04 mag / 4.75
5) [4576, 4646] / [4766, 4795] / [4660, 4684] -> -0.01 mag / 4.73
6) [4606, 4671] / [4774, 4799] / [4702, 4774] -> 0.00 mag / 4.76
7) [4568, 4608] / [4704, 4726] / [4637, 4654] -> 0.06 mag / 4.62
